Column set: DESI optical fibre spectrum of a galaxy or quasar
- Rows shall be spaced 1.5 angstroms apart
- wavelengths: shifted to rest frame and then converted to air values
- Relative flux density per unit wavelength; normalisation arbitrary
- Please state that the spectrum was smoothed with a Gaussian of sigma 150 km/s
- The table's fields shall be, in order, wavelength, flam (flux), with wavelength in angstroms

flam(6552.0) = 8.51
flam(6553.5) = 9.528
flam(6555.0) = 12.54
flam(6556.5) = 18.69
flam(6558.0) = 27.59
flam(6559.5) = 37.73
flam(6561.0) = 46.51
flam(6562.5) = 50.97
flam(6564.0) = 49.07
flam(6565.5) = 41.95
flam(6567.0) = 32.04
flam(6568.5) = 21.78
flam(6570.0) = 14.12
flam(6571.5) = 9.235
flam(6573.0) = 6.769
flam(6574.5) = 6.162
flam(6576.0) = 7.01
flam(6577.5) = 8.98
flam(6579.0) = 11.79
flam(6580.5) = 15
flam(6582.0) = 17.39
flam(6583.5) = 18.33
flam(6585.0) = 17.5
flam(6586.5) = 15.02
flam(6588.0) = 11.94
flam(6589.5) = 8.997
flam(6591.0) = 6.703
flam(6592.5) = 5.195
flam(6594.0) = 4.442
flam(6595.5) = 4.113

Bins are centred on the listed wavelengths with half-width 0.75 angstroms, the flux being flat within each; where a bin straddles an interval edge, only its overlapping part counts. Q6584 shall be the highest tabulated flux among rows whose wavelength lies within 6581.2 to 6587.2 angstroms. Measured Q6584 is 18.33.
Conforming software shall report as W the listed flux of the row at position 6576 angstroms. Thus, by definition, 7.01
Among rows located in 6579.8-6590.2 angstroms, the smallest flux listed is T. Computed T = 8.997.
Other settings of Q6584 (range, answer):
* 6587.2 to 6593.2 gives 11.94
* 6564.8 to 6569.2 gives 41.95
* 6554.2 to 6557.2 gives 18.69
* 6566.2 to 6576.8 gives 32.04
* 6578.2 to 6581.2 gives 15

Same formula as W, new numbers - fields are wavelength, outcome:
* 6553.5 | 9.528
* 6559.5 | 37.73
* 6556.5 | 18.69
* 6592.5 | 5.195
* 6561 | 46.51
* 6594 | 4.442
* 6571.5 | 9.235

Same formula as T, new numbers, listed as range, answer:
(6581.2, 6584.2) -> 17.39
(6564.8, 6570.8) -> 14.12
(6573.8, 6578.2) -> 6.162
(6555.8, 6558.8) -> 18.69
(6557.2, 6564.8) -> 27.59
